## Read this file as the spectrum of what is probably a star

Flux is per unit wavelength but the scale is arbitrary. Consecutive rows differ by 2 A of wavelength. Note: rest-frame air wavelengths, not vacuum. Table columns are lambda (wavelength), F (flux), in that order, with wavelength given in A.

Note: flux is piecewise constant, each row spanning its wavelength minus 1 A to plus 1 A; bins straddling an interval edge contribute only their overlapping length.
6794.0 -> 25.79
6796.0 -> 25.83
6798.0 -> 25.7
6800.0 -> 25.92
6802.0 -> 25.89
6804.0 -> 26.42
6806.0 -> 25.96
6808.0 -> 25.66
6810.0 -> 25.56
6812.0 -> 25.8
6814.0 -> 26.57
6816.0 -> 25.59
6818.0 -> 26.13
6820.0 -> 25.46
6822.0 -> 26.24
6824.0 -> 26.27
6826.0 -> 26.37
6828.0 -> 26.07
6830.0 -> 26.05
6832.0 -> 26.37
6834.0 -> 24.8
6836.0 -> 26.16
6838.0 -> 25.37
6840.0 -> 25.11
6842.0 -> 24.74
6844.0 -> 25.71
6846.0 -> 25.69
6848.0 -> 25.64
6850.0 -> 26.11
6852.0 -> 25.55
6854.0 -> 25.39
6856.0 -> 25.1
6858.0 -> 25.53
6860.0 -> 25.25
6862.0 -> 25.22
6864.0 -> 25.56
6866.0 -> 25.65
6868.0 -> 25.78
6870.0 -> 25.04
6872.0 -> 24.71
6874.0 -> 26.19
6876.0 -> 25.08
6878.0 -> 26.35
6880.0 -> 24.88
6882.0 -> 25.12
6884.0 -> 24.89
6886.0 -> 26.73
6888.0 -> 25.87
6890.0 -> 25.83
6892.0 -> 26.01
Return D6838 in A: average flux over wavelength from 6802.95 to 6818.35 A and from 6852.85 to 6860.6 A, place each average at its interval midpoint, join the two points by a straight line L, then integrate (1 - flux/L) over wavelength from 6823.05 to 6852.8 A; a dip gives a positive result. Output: -0.2 A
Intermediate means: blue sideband 26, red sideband 25.3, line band 25.7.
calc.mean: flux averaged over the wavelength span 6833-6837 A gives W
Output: 25.5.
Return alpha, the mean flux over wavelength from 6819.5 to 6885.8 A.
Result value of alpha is 25.6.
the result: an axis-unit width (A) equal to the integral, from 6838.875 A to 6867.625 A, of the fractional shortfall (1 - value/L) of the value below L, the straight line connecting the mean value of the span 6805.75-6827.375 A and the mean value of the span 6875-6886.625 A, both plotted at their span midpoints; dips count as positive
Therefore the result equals 0.26 A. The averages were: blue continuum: 26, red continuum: 25.5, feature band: 25.5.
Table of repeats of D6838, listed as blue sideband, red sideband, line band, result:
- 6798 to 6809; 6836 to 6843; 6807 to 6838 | -0.4 A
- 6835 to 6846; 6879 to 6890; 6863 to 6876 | 0.0 A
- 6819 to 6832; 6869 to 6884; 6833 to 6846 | 0.3 A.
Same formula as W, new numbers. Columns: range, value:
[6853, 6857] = 25.2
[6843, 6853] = 25.7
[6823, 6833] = 26.2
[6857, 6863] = 25.3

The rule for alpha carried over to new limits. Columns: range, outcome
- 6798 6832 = 26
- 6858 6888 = 25.5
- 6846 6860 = 25.5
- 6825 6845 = 25.7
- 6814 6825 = 26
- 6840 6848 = 25.4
